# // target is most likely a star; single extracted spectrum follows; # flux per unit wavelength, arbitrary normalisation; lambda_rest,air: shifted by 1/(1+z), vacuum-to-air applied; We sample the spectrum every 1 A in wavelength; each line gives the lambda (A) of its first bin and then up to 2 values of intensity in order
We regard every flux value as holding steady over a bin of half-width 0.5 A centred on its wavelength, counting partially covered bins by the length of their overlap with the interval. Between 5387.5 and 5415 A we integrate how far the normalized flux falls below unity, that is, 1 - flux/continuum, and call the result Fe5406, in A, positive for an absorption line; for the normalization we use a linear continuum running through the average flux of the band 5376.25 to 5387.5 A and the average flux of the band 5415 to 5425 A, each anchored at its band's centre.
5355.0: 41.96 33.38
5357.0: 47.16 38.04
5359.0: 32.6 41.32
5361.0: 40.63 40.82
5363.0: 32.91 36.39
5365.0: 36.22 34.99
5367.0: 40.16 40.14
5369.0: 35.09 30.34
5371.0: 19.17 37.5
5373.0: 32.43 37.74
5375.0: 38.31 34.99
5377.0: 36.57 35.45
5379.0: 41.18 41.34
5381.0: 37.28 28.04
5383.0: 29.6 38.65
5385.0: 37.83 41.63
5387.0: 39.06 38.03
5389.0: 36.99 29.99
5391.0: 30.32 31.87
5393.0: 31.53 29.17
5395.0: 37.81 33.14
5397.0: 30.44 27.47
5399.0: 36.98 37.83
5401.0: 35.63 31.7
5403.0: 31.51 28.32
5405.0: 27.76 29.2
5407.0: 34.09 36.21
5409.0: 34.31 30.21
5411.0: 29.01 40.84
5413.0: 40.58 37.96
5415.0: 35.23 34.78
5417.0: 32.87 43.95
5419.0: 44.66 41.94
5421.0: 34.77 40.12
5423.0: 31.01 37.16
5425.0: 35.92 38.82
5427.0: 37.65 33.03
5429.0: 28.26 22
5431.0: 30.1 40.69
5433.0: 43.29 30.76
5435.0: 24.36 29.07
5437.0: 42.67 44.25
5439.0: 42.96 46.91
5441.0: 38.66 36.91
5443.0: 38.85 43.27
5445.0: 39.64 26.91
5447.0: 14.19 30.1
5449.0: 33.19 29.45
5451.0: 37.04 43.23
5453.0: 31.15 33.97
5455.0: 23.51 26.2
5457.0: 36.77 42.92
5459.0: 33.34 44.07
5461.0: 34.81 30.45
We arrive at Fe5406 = 2.9 A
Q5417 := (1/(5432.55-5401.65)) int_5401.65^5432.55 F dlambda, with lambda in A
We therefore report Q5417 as 34.7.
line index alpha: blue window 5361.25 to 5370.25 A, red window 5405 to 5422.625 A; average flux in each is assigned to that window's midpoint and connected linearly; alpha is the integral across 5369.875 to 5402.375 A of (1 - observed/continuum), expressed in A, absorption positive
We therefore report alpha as 1.8 A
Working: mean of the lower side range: 36.6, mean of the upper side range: 36.2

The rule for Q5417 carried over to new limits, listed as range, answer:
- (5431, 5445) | 38.4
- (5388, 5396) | 32.9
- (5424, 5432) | 33.1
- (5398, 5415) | 33.7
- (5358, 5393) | 35.7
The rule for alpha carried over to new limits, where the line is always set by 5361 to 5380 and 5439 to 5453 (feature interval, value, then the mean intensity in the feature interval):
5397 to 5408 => 1.1 A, 32.2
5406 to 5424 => -0.4 A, 36.4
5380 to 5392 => 0.1 A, 35.3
